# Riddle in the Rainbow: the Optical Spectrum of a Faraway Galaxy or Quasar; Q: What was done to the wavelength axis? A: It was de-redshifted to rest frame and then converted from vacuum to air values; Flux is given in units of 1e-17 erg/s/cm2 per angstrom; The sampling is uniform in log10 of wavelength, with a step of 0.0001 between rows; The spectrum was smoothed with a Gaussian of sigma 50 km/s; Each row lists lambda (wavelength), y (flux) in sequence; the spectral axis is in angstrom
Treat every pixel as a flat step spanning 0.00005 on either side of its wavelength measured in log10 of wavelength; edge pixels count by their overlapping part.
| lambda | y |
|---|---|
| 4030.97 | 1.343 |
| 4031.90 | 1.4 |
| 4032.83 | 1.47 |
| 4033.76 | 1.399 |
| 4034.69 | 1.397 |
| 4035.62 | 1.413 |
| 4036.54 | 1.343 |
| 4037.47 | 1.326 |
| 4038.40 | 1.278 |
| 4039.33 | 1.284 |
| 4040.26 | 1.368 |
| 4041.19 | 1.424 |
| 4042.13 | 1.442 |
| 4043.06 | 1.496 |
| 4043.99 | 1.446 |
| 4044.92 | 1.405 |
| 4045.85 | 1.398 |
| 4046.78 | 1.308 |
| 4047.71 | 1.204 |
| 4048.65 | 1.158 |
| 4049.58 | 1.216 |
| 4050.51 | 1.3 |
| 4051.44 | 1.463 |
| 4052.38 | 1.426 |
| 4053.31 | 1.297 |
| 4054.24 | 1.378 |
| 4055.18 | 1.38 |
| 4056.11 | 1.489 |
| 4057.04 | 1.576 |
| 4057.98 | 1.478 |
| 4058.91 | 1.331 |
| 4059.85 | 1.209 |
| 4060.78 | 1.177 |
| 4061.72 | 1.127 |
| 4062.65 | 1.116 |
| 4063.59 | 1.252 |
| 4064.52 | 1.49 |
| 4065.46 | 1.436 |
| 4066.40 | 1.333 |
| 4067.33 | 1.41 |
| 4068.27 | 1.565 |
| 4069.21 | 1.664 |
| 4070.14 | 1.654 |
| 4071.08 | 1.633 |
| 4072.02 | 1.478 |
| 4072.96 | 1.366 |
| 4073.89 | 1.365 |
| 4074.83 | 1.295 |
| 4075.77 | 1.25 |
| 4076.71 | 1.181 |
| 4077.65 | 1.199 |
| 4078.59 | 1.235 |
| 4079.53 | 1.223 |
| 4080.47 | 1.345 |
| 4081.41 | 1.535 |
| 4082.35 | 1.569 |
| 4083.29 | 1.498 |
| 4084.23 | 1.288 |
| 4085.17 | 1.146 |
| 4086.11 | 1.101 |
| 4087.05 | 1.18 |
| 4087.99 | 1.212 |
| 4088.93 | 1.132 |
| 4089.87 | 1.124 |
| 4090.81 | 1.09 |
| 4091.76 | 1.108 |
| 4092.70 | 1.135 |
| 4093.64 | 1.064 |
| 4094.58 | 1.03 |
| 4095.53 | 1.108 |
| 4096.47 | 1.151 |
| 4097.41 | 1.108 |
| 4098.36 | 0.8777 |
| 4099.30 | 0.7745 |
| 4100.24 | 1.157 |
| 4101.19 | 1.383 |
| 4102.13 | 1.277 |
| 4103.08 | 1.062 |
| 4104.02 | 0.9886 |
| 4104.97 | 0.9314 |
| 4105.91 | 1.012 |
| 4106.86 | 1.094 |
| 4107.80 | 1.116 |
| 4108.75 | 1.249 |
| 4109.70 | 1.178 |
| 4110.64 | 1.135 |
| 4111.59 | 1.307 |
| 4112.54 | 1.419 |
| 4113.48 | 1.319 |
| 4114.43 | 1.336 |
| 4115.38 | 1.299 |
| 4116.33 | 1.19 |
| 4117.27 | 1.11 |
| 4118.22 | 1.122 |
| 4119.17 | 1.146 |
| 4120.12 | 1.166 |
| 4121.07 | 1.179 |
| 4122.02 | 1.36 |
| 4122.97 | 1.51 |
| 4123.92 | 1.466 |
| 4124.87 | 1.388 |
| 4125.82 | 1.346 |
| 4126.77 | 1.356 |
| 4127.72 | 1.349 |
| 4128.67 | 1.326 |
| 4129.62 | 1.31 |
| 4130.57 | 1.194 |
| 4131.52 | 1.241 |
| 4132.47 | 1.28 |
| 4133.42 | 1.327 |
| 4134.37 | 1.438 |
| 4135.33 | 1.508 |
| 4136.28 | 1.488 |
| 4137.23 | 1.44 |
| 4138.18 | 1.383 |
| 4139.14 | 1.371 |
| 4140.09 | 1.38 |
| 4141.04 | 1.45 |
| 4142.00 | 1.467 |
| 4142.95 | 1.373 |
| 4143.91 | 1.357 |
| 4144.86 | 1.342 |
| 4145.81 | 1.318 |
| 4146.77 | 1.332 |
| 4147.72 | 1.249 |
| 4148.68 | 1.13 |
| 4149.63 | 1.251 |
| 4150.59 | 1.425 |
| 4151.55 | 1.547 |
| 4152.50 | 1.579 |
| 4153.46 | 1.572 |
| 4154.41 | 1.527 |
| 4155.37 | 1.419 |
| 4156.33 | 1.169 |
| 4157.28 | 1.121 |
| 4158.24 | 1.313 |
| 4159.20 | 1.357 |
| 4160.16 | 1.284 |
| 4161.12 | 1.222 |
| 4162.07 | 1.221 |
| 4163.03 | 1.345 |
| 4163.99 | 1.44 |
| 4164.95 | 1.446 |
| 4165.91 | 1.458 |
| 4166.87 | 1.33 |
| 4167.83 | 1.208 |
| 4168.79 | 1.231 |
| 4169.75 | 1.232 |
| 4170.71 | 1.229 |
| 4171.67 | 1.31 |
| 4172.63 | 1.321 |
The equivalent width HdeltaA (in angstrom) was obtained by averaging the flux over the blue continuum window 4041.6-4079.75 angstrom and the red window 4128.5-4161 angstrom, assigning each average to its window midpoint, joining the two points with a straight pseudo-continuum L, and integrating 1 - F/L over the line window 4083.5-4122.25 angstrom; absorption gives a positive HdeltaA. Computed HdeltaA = 6.0 angstrom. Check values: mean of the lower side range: 1.36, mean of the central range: 1.15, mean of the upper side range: 1.36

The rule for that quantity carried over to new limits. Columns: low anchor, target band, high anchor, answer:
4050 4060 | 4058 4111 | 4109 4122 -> 3.3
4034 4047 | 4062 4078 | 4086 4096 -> -2.1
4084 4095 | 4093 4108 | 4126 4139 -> 1.5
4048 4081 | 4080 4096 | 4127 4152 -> 1.7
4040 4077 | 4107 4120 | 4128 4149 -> 1.3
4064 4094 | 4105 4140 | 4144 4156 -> 1.9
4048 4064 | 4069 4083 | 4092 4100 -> -2.6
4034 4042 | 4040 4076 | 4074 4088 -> -1.5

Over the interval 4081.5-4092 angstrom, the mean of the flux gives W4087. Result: 1.24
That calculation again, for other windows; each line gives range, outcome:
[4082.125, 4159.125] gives 1.26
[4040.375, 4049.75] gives 1.35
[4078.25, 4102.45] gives 1.19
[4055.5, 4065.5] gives 1.33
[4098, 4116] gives 1.16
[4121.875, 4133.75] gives 1.34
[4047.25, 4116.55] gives 1.26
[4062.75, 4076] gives 1.44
